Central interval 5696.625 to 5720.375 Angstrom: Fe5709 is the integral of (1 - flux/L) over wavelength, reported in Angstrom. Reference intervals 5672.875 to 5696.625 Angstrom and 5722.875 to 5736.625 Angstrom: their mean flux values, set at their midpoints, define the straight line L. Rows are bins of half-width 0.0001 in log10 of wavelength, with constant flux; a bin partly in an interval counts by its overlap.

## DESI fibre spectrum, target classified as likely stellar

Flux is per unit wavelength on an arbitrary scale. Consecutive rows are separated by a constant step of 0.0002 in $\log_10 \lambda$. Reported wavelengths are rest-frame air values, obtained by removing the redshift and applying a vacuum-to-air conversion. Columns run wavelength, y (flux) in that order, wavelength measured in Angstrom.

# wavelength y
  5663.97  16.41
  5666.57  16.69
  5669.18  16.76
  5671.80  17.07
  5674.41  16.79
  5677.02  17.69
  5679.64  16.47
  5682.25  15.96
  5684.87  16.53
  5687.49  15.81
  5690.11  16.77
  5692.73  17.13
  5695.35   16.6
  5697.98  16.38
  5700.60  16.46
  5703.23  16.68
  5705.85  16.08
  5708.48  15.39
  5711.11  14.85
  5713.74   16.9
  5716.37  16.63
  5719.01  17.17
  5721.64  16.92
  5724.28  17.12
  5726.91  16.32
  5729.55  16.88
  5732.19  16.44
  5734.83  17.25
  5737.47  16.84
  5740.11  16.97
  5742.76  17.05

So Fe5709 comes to 0.6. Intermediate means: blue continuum 16.6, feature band 16.3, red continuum 16.8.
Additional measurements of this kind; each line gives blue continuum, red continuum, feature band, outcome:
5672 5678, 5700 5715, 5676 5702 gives 0.2 Angstrom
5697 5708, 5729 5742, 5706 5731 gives 0.2 Angstrom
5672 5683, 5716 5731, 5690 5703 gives 0.1 Angstrom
